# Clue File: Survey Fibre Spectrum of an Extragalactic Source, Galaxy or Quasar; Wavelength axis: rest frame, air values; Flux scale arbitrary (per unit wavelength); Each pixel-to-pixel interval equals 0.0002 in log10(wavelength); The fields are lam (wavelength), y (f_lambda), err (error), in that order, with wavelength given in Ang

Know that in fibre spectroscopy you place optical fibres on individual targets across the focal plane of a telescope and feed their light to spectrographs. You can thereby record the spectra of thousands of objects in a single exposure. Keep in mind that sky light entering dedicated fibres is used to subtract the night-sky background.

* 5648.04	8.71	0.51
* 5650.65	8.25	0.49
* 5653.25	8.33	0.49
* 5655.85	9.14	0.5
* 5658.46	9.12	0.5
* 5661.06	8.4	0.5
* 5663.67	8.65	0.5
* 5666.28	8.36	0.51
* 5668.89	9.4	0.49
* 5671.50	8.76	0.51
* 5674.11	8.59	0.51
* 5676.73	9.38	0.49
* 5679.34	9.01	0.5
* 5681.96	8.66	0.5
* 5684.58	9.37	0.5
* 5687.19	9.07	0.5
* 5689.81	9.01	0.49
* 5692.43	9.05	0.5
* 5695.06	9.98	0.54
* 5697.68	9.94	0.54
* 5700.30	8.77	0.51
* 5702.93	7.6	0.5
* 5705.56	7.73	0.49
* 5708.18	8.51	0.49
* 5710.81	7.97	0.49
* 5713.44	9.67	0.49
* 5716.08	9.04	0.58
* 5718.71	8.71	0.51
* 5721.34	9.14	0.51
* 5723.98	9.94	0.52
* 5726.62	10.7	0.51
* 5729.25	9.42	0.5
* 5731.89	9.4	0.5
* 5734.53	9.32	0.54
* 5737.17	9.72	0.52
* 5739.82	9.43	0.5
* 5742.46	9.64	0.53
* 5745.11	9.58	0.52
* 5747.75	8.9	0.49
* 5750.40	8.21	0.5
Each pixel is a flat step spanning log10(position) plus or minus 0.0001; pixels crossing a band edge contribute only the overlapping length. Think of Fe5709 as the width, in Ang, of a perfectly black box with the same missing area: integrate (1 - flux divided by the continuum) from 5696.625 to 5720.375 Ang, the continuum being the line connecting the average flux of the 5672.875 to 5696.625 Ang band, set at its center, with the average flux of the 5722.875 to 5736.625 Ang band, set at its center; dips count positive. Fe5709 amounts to 2.0 Ang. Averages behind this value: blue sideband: 9.13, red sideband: 9.75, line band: 8.65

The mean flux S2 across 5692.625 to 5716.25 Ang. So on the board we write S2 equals 8.8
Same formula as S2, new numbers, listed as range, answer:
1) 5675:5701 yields 9.22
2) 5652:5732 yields 8.99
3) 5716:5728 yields 9.56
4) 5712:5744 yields 9.5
